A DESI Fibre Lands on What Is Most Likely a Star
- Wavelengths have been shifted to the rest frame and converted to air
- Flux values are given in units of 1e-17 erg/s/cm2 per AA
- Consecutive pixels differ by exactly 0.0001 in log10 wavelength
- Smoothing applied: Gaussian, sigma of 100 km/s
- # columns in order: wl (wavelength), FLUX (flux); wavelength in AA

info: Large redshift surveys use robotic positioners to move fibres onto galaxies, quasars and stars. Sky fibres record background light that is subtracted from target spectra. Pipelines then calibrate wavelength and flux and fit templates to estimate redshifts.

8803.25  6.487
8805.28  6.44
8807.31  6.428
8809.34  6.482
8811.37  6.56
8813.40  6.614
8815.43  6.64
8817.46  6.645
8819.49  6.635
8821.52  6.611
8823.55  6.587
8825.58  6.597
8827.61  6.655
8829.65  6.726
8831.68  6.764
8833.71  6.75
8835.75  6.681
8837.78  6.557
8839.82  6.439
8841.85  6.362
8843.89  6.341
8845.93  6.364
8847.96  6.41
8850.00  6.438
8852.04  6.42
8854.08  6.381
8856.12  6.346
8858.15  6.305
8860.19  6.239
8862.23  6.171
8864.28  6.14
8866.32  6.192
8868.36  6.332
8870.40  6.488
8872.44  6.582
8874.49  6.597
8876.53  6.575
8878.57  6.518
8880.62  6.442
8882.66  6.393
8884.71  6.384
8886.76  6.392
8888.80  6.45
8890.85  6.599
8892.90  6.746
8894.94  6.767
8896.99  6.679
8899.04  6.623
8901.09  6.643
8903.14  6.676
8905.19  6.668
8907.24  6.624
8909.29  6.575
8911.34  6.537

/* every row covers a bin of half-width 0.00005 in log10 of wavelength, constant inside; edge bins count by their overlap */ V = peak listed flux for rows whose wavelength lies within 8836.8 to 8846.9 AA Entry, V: 6.557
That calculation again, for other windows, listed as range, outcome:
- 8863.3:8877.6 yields 6.597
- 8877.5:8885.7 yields 6.518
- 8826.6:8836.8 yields 6.764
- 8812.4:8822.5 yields 6.645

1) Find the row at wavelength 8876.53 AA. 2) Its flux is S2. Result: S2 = 6.575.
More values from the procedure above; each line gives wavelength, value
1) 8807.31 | 6.428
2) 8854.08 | 6.381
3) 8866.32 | 6.192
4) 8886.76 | 6.392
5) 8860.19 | 6.239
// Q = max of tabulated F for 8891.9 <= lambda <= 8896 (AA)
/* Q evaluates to 6.767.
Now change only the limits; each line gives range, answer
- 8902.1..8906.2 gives 6.676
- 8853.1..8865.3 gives 6.381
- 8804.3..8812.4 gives 6.56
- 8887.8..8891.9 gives 6.599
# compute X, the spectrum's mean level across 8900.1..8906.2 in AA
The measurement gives 6.66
